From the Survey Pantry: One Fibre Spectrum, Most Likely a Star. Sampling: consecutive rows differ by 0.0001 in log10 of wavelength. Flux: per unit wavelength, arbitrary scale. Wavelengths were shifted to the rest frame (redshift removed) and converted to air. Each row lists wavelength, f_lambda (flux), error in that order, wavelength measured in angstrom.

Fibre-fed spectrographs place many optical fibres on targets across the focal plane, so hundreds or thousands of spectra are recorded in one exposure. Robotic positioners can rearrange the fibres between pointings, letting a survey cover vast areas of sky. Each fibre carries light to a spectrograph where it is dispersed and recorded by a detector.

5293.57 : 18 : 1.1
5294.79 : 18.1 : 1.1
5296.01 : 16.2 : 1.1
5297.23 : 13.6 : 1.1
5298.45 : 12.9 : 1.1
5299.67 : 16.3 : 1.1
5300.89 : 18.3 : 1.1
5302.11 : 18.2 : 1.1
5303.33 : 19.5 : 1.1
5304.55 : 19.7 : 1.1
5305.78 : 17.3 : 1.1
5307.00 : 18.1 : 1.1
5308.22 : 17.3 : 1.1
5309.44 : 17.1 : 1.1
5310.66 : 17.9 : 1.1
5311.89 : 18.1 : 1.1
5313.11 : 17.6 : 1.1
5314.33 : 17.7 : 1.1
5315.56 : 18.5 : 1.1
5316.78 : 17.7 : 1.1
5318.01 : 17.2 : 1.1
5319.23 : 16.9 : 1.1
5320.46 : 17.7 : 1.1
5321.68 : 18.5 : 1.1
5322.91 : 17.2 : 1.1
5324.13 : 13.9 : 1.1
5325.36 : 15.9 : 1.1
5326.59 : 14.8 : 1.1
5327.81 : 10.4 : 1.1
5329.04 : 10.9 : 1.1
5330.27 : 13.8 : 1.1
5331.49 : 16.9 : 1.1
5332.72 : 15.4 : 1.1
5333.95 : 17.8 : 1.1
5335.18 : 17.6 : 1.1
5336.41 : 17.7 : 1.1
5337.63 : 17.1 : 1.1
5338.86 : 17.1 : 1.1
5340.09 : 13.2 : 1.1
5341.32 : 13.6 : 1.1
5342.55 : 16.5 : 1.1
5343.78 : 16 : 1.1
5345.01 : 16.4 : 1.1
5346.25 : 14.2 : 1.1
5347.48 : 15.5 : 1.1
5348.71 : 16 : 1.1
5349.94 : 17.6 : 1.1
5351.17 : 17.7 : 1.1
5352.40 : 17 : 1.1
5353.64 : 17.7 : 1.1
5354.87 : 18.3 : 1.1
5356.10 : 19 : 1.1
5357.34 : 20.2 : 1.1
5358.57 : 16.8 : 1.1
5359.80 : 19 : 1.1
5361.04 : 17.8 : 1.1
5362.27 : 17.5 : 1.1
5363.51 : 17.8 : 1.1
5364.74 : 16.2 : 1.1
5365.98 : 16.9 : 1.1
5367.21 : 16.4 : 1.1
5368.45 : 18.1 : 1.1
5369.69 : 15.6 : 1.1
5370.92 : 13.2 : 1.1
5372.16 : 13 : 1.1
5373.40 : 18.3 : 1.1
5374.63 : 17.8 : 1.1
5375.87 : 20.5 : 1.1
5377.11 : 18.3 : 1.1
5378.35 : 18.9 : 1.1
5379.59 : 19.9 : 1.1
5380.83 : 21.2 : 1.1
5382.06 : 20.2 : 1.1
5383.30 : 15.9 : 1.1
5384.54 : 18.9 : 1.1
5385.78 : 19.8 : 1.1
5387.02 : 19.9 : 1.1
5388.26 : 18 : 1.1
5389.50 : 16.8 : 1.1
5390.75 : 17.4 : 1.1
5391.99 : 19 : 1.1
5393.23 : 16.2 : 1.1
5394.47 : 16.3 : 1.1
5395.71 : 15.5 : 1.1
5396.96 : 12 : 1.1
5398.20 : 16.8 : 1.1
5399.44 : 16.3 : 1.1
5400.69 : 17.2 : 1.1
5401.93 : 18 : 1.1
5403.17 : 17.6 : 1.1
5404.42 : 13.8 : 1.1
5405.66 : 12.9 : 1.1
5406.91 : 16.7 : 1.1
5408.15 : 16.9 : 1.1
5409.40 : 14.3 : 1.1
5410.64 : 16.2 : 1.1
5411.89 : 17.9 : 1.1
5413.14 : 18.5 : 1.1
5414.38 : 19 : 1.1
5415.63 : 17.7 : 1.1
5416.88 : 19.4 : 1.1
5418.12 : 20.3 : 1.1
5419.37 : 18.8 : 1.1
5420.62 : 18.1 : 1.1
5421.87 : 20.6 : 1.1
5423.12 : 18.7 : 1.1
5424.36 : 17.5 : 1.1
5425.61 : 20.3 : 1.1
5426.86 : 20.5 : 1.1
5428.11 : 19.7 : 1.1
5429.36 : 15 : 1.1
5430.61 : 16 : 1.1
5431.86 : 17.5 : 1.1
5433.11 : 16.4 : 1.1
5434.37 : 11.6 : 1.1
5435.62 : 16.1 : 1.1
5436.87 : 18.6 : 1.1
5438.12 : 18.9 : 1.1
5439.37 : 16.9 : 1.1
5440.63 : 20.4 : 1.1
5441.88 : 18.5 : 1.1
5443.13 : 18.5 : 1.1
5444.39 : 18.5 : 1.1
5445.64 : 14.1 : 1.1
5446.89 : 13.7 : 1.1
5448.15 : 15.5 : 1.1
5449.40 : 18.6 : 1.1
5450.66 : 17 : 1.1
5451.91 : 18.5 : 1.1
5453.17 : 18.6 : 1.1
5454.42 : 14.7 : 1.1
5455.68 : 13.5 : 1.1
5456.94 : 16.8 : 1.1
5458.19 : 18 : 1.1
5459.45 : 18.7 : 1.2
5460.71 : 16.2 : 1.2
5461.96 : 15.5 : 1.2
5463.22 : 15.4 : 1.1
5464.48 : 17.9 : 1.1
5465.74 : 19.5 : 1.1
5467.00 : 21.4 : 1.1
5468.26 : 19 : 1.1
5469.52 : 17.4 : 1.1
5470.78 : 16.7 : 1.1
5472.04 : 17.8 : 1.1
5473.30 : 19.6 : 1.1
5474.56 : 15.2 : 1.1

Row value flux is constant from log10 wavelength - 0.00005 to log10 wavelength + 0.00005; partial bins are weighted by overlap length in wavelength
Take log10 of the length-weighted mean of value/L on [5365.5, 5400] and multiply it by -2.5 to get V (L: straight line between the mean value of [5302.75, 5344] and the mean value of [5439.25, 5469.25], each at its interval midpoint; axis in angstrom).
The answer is -0.03 mag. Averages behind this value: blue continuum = 16.5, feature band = 17.4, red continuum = 17.3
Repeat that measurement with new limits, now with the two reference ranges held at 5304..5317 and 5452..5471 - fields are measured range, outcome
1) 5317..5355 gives 0.12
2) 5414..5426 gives -0.09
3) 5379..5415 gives 0.02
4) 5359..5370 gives 0.03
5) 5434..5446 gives 0.00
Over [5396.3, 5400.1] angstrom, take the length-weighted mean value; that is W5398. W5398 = 15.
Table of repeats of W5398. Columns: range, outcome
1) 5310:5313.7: 17.9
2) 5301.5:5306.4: 18.7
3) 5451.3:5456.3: 16.3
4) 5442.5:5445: 18.5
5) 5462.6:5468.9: 18.6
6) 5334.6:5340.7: 16.6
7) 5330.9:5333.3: 16.1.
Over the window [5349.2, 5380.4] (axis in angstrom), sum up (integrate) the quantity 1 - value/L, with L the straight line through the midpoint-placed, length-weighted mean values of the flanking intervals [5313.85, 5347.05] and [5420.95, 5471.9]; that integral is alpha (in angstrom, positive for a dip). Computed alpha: -2.3 angstrom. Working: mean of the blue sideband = 15.9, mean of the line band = 17.6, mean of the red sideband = 17.4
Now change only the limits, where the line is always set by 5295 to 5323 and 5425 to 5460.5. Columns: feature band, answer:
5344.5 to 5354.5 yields 0.4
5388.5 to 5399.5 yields 0.6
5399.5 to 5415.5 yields 0.6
